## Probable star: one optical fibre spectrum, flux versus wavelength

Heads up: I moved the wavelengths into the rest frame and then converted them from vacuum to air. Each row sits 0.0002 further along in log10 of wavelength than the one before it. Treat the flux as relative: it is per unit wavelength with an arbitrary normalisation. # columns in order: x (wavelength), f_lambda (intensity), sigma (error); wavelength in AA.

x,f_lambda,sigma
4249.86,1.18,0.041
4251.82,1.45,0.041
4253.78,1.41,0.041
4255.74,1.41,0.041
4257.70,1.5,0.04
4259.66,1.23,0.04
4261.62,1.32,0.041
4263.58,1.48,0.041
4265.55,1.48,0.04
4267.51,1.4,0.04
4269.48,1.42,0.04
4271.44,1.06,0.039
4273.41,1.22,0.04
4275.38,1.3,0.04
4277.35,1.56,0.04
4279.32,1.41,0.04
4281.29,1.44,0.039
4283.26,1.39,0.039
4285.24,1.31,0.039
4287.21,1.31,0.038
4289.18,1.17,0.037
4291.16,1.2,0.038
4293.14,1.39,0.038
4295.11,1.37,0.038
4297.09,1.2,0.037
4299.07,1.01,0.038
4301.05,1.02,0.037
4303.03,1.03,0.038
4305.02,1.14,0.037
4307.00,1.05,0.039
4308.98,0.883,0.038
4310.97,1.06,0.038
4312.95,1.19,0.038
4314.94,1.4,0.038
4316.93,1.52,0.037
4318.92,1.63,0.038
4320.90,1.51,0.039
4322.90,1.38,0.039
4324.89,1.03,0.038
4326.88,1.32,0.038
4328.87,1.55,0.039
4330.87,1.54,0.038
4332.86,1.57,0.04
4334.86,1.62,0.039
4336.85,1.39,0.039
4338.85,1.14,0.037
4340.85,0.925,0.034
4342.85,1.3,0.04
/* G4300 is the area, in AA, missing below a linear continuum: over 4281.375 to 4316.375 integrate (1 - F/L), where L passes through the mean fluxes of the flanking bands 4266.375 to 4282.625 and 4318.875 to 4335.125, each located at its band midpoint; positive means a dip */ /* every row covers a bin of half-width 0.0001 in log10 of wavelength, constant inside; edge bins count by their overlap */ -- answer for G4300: 5.0 AA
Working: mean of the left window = 1.35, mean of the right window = 1.44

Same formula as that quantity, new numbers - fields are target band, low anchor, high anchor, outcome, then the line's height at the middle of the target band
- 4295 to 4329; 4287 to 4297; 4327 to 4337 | 4.3 AA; 1.4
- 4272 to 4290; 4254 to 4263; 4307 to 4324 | 0.1 AA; 1.35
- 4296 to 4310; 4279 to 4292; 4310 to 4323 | 3.1 AA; 1.35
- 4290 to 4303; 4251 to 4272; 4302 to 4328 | 1.1 AA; 1.29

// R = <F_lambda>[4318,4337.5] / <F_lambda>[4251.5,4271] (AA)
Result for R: 1.0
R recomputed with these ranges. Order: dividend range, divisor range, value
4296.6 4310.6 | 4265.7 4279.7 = 0.78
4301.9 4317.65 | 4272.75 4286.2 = 0.83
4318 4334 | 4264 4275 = 1.09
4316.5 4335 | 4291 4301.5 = 1.21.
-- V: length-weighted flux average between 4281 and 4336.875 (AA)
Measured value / 1.29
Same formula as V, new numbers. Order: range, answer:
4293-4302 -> 1.18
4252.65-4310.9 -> 1.28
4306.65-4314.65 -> 1.08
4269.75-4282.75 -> 1.34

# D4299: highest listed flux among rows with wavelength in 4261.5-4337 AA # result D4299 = 1.63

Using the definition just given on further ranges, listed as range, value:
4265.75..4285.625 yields 1.56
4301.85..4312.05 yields 1.14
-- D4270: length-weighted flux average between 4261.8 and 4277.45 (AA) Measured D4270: 1.35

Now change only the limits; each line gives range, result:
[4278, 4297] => 1.33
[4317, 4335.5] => 1.46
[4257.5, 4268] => 1.4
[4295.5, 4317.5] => 1.14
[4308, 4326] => 1.29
